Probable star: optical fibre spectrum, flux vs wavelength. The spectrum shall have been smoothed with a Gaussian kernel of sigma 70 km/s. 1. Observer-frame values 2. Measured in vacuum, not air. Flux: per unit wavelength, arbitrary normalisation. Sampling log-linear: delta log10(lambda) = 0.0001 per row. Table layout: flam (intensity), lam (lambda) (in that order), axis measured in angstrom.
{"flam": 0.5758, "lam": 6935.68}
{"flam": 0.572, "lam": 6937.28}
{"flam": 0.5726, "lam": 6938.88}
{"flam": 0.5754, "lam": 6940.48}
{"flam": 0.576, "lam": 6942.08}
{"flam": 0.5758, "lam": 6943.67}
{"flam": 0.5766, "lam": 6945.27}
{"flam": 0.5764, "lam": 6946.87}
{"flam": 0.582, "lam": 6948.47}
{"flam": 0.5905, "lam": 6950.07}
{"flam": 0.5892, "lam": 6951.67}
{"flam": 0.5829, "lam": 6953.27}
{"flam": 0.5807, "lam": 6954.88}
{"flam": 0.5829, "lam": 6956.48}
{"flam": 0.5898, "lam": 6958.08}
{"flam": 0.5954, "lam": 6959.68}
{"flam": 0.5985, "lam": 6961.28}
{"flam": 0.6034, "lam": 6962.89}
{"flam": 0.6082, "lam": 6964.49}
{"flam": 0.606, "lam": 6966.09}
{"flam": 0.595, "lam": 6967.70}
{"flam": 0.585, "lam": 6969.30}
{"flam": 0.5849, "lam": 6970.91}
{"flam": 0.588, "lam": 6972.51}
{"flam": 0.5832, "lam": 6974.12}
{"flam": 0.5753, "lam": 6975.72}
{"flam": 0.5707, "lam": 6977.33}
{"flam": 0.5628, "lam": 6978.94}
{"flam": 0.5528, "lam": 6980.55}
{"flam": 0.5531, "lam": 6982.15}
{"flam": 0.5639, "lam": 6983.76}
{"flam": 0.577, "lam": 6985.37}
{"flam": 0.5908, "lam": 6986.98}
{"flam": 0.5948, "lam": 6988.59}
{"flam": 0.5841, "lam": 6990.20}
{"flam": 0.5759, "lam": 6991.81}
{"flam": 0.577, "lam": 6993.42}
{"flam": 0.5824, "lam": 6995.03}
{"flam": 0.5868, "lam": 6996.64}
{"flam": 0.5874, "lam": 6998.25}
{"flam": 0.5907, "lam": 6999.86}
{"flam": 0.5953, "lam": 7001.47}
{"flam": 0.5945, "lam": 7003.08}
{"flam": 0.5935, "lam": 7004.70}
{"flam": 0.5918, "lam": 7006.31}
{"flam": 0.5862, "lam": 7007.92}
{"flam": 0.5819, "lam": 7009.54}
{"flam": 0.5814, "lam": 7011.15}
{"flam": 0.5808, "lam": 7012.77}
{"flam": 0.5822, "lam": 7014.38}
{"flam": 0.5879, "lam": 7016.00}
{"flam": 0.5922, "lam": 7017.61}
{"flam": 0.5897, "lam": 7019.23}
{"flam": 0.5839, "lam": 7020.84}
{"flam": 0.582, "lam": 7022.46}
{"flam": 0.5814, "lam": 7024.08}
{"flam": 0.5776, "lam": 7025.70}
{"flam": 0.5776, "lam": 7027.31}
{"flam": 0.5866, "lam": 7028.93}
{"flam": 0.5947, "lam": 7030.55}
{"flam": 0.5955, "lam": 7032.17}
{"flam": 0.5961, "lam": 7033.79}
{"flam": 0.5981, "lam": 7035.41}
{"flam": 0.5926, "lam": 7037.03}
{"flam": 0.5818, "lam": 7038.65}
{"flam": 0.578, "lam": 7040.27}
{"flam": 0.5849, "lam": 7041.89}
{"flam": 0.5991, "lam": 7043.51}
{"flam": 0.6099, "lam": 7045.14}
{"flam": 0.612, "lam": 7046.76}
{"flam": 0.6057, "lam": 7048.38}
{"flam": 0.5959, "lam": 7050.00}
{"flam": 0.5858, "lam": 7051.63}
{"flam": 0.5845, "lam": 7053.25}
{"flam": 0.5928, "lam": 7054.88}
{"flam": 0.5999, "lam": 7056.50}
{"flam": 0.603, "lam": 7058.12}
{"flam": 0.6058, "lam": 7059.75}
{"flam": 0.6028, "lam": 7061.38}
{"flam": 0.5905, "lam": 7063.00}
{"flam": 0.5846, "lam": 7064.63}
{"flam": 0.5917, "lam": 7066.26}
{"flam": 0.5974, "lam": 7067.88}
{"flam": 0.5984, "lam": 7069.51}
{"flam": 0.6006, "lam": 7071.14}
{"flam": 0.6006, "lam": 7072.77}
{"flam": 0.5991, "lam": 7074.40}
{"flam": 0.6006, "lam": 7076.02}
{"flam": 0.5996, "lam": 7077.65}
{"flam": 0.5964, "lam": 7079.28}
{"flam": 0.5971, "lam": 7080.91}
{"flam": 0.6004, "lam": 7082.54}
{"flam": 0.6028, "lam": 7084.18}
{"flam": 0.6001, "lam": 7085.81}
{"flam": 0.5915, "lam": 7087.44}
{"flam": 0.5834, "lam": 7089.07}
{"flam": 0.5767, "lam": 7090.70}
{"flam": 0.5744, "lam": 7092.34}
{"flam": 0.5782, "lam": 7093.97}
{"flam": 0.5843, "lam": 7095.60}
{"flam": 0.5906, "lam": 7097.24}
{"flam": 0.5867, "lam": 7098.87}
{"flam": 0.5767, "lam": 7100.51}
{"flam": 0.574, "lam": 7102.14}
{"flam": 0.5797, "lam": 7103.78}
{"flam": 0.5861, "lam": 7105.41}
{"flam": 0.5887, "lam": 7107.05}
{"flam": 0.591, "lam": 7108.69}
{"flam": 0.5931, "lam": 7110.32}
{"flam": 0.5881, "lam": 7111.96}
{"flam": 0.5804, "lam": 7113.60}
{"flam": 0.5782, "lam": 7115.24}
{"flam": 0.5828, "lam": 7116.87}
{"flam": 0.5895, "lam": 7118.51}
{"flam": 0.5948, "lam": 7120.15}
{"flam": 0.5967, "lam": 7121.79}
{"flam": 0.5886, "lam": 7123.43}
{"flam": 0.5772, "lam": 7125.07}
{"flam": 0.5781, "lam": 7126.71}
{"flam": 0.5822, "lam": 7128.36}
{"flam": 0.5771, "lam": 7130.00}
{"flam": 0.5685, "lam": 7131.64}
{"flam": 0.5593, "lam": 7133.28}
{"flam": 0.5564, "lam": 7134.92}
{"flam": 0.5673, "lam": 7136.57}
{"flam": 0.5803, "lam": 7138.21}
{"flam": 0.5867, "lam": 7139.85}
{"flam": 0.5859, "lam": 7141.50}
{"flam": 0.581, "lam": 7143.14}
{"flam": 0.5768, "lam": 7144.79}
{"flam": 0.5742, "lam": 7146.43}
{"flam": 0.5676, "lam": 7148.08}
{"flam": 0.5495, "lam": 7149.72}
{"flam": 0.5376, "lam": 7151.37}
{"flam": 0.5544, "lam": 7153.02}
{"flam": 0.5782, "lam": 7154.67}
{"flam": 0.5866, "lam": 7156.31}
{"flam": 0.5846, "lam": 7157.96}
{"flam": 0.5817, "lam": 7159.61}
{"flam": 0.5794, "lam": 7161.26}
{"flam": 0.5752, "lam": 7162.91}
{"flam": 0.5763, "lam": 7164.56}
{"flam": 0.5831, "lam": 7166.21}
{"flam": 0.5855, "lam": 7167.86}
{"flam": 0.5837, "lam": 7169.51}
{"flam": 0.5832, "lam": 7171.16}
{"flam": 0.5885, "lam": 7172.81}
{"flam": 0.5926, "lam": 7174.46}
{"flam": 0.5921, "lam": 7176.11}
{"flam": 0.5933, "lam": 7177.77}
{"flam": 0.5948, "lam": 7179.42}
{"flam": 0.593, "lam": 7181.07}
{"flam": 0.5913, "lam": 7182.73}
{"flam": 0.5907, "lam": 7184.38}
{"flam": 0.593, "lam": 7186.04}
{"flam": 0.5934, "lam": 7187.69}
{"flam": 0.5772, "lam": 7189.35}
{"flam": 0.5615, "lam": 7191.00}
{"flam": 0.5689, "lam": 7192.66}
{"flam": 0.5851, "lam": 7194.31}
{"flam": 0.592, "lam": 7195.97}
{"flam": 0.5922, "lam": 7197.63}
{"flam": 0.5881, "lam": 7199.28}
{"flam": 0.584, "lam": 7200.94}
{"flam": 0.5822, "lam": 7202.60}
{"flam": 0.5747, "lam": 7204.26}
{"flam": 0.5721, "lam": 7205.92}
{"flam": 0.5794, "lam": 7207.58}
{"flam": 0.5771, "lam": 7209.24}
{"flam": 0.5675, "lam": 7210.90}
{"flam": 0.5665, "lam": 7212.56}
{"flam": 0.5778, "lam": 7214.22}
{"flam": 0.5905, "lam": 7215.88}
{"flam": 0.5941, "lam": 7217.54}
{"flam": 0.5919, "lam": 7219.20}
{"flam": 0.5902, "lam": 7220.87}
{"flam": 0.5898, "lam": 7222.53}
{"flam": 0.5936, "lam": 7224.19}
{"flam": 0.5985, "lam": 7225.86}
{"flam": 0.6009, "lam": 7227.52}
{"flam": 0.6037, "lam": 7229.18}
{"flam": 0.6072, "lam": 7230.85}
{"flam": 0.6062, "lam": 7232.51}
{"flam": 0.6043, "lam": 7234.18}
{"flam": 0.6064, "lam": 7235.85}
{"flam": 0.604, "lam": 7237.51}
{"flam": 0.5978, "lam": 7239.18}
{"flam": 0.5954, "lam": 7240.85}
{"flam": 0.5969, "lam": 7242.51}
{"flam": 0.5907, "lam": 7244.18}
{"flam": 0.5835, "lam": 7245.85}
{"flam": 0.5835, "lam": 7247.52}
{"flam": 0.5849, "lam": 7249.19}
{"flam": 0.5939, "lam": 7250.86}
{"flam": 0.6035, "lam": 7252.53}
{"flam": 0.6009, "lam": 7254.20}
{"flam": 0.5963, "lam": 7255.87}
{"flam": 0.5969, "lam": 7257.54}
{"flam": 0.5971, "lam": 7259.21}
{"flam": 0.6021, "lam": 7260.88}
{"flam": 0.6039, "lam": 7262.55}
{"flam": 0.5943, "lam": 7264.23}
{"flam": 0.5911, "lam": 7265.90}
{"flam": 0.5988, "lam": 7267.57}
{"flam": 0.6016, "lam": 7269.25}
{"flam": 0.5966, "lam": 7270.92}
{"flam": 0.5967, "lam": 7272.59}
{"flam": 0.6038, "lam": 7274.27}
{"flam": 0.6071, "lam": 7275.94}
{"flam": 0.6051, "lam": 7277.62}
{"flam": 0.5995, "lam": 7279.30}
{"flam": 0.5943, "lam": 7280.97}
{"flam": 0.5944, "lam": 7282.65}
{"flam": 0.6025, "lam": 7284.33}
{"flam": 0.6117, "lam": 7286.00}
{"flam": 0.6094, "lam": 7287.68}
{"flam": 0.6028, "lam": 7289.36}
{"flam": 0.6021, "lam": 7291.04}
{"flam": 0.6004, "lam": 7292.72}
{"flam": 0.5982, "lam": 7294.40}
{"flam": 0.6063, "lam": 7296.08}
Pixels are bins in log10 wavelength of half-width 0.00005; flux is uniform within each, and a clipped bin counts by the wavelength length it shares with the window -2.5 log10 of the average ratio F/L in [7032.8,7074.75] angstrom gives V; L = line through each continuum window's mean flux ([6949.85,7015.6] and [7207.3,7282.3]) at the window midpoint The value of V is -0.02 mag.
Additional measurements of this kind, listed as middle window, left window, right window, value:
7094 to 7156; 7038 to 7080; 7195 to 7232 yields 0.027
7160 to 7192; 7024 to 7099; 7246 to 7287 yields 0.019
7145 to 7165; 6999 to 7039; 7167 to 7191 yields 0.034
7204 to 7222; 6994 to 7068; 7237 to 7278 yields 0.028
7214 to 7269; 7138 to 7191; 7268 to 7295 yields -0.004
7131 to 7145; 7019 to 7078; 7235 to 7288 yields 0.041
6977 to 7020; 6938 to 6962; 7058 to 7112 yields 0.008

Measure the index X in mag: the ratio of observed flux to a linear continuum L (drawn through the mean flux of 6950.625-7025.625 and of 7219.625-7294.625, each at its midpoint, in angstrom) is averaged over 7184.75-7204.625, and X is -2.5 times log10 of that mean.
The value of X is 0.02 mag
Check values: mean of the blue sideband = 0.585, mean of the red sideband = 0.599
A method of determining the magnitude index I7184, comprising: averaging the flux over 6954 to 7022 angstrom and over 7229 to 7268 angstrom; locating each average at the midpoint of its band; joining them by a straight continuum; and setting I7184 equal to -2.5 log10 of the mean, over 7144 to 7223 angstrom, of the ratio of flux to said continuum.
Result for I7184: 0.02 mag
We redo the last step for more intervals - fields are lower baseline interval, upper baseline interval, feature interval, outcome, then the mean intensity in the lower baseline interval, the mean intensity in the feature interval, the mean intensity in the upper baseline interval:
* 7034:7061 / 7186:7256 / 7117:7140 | 0.03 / 0.596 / 0.579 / 0.589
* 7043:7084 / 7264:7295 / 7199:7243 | 0.02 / 0.598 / 0.59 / 0.601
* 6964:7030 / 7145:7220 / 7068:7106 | -0.02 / 0.583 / 0.59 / 0.581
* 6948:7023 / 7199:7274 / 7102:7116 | 0.01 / 0.585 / 0.585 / 0.592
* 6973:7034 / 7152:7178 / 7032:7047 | -0.02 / 0.583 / 0.594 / 0.582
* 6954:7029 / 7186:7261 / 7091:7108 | 0.01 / 0.584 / 0.582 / 0.59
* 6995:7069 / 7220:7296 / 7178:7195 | 0.02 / 0.591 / 0.585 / 0.599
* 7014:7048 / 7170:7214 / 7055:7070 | -0.02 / 0.59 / 0.597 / 0.584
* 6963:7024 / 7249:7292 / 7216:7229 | 0.00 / 0.584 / 0.595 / 0.6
